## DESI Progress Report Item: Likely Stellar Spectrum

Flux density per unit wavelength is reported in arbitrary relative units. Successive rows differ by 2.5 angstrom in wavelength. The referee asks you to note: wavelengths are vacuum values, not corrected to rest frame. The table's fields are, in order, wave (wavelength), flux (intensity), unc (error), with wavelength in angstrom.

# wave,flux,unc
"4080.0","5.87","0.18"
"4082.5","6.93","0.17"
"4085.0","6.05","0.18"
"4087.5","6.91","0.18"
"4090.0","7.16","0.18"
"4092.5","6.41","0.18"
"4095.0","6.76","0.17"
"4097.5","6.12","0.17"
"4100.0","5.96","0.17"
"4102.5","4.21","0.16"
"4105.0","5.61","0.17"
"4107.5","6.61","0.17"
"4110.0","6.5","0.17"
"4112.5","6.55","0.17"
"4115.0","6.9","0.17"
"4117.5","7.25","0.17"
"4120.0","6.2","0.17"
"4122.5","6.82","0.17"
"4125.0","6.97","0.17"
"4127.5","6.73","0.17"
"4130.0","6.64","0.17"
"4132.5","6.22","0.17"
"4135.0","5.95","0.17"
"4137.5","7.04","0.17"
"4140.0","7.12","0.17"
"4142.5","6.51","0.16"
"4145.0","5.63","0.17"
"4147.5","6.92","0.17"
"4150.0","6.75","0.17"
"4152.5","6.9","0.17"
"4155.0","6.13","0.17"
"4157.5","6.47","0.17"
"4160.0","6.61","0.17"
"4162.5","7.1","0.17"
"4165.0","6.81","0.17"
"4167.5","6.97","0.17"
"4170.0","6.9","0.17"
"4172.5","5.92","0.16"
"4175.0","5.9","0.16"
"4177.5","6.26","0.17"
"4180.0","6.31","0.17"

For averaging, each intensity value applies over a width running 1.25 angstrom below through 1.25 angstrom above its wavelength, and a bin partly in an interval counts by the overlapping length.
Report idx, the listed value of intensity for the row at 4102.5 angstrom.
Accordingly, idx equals 4.21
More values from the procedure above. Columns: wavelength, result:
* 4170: 6.9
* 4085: 6.05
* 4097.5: 6.12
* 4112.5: 6.55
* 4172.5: 5.92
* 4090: 7.16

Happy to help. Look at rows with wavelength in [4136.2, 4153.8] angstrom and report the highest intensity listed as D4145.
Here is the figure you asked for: 7.12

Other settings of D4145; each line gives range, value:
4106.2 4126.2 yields 7.25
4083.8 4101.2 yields 7.16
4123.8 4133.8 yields 6.97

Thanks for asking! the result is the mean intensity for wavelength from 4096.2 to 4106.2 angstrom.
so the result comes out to 5.48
